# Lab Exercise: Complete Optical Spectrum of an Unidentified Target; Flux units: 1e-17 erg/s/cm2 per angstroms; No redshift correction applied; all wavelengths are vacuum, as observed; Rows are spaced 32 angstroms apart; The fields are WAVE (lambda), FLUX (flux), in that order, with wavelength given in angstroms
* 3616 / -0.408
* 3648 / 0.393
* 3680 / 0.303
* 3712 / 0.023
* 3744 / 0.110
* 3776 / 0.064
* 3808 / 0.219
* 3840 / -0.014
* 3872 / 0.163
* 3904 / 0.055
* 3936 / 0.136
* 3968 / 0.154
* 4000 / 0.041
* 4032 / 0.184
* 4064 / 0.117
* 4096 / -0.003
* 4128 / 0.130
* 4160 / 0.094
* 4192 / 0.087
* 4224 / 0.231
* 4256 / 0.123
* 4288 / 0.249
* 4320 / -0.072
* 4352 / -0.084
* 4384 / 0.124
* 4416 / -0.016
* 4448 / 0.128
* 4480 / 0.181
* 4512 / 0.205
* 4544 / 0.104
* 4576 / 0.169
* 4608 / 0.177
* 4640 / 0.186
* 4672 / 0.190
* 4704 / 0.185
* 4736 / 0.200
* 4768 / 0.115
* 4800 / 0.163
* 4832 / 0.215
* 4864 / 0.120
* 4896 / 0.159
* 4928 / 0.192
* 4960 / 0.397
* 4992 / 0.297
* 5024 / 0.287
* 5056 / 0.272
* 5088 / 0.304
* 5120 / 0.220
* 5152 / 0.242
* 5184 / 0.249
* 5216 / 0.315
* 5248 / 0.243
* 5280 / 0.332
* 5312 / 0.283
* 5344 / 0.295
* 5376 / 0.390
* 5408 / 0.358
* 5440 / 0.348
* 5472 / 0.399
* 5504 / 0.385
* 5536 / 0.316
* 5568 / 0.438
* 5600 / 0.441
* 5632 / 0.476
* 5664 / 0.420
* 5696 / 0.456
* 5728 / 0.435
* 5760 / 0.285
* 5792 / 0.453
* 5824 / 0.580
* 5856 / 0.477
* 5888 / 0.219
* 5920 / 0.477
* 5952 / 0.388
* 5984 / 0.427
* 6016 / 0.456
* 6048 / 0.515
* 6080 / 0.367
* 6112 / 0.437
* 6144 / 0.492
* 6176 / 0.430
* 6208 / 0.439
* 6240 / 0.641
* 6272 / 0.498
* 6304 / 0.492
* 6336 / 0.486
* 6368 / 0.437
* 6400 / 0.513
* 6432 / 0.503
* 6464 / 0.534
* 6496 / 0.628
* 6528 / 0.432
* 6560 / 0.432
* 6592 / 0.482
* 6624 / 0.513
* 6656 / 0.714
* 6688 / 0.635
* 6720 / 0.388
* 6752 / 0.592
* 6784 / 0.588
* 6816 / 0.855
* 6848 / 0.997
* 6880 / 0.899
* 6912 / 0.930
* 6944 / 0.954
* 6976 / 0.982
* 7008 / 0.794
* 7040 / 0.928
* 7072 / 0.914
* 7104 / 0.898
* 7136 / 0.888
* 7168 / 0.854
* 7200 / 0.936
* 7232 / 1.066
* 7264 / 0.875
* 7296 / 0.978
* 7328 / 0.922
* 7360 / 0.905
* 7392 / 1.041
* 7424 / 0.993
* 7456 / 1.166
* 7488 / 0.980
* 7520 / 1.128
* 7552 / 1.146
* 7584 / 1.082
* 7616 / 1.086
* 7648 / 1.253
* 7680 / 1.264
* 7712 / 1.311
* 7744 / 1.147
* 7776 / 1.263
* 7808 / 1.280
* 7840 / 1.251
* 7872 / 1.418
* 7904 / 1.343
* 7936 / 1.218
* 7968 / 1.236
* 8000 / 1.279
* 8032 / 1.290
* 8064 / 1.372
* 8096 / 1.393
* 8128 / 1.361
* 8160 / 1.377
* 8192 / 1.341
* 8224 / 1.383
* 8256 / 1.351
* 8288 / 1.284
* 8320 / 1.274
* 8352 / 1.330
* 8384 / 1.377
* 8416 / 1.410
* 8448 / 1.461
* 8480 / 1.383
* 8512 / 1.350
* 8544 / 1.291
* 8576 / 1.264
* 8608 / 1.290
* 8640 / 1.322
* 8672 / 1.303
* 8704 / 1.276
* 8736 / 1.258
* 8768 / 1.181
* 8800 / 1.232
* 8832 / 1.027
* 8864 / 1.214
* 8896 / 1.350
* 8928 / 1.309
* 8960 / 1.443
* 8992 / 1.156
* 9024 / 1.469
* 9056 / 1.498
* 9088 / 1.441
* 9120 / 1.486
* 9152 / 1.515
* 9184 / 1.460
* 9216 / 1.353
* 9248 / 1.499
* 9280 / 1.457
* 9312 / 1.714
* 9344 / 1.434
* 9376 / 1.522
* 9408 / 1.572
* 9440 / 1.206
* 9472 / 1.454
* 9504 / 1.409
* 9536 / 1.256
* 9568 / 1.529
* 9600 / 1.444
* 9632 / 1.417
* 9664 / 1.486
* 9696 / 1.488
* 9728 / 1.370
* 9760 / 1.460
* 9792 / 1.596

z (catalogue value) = 0.71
